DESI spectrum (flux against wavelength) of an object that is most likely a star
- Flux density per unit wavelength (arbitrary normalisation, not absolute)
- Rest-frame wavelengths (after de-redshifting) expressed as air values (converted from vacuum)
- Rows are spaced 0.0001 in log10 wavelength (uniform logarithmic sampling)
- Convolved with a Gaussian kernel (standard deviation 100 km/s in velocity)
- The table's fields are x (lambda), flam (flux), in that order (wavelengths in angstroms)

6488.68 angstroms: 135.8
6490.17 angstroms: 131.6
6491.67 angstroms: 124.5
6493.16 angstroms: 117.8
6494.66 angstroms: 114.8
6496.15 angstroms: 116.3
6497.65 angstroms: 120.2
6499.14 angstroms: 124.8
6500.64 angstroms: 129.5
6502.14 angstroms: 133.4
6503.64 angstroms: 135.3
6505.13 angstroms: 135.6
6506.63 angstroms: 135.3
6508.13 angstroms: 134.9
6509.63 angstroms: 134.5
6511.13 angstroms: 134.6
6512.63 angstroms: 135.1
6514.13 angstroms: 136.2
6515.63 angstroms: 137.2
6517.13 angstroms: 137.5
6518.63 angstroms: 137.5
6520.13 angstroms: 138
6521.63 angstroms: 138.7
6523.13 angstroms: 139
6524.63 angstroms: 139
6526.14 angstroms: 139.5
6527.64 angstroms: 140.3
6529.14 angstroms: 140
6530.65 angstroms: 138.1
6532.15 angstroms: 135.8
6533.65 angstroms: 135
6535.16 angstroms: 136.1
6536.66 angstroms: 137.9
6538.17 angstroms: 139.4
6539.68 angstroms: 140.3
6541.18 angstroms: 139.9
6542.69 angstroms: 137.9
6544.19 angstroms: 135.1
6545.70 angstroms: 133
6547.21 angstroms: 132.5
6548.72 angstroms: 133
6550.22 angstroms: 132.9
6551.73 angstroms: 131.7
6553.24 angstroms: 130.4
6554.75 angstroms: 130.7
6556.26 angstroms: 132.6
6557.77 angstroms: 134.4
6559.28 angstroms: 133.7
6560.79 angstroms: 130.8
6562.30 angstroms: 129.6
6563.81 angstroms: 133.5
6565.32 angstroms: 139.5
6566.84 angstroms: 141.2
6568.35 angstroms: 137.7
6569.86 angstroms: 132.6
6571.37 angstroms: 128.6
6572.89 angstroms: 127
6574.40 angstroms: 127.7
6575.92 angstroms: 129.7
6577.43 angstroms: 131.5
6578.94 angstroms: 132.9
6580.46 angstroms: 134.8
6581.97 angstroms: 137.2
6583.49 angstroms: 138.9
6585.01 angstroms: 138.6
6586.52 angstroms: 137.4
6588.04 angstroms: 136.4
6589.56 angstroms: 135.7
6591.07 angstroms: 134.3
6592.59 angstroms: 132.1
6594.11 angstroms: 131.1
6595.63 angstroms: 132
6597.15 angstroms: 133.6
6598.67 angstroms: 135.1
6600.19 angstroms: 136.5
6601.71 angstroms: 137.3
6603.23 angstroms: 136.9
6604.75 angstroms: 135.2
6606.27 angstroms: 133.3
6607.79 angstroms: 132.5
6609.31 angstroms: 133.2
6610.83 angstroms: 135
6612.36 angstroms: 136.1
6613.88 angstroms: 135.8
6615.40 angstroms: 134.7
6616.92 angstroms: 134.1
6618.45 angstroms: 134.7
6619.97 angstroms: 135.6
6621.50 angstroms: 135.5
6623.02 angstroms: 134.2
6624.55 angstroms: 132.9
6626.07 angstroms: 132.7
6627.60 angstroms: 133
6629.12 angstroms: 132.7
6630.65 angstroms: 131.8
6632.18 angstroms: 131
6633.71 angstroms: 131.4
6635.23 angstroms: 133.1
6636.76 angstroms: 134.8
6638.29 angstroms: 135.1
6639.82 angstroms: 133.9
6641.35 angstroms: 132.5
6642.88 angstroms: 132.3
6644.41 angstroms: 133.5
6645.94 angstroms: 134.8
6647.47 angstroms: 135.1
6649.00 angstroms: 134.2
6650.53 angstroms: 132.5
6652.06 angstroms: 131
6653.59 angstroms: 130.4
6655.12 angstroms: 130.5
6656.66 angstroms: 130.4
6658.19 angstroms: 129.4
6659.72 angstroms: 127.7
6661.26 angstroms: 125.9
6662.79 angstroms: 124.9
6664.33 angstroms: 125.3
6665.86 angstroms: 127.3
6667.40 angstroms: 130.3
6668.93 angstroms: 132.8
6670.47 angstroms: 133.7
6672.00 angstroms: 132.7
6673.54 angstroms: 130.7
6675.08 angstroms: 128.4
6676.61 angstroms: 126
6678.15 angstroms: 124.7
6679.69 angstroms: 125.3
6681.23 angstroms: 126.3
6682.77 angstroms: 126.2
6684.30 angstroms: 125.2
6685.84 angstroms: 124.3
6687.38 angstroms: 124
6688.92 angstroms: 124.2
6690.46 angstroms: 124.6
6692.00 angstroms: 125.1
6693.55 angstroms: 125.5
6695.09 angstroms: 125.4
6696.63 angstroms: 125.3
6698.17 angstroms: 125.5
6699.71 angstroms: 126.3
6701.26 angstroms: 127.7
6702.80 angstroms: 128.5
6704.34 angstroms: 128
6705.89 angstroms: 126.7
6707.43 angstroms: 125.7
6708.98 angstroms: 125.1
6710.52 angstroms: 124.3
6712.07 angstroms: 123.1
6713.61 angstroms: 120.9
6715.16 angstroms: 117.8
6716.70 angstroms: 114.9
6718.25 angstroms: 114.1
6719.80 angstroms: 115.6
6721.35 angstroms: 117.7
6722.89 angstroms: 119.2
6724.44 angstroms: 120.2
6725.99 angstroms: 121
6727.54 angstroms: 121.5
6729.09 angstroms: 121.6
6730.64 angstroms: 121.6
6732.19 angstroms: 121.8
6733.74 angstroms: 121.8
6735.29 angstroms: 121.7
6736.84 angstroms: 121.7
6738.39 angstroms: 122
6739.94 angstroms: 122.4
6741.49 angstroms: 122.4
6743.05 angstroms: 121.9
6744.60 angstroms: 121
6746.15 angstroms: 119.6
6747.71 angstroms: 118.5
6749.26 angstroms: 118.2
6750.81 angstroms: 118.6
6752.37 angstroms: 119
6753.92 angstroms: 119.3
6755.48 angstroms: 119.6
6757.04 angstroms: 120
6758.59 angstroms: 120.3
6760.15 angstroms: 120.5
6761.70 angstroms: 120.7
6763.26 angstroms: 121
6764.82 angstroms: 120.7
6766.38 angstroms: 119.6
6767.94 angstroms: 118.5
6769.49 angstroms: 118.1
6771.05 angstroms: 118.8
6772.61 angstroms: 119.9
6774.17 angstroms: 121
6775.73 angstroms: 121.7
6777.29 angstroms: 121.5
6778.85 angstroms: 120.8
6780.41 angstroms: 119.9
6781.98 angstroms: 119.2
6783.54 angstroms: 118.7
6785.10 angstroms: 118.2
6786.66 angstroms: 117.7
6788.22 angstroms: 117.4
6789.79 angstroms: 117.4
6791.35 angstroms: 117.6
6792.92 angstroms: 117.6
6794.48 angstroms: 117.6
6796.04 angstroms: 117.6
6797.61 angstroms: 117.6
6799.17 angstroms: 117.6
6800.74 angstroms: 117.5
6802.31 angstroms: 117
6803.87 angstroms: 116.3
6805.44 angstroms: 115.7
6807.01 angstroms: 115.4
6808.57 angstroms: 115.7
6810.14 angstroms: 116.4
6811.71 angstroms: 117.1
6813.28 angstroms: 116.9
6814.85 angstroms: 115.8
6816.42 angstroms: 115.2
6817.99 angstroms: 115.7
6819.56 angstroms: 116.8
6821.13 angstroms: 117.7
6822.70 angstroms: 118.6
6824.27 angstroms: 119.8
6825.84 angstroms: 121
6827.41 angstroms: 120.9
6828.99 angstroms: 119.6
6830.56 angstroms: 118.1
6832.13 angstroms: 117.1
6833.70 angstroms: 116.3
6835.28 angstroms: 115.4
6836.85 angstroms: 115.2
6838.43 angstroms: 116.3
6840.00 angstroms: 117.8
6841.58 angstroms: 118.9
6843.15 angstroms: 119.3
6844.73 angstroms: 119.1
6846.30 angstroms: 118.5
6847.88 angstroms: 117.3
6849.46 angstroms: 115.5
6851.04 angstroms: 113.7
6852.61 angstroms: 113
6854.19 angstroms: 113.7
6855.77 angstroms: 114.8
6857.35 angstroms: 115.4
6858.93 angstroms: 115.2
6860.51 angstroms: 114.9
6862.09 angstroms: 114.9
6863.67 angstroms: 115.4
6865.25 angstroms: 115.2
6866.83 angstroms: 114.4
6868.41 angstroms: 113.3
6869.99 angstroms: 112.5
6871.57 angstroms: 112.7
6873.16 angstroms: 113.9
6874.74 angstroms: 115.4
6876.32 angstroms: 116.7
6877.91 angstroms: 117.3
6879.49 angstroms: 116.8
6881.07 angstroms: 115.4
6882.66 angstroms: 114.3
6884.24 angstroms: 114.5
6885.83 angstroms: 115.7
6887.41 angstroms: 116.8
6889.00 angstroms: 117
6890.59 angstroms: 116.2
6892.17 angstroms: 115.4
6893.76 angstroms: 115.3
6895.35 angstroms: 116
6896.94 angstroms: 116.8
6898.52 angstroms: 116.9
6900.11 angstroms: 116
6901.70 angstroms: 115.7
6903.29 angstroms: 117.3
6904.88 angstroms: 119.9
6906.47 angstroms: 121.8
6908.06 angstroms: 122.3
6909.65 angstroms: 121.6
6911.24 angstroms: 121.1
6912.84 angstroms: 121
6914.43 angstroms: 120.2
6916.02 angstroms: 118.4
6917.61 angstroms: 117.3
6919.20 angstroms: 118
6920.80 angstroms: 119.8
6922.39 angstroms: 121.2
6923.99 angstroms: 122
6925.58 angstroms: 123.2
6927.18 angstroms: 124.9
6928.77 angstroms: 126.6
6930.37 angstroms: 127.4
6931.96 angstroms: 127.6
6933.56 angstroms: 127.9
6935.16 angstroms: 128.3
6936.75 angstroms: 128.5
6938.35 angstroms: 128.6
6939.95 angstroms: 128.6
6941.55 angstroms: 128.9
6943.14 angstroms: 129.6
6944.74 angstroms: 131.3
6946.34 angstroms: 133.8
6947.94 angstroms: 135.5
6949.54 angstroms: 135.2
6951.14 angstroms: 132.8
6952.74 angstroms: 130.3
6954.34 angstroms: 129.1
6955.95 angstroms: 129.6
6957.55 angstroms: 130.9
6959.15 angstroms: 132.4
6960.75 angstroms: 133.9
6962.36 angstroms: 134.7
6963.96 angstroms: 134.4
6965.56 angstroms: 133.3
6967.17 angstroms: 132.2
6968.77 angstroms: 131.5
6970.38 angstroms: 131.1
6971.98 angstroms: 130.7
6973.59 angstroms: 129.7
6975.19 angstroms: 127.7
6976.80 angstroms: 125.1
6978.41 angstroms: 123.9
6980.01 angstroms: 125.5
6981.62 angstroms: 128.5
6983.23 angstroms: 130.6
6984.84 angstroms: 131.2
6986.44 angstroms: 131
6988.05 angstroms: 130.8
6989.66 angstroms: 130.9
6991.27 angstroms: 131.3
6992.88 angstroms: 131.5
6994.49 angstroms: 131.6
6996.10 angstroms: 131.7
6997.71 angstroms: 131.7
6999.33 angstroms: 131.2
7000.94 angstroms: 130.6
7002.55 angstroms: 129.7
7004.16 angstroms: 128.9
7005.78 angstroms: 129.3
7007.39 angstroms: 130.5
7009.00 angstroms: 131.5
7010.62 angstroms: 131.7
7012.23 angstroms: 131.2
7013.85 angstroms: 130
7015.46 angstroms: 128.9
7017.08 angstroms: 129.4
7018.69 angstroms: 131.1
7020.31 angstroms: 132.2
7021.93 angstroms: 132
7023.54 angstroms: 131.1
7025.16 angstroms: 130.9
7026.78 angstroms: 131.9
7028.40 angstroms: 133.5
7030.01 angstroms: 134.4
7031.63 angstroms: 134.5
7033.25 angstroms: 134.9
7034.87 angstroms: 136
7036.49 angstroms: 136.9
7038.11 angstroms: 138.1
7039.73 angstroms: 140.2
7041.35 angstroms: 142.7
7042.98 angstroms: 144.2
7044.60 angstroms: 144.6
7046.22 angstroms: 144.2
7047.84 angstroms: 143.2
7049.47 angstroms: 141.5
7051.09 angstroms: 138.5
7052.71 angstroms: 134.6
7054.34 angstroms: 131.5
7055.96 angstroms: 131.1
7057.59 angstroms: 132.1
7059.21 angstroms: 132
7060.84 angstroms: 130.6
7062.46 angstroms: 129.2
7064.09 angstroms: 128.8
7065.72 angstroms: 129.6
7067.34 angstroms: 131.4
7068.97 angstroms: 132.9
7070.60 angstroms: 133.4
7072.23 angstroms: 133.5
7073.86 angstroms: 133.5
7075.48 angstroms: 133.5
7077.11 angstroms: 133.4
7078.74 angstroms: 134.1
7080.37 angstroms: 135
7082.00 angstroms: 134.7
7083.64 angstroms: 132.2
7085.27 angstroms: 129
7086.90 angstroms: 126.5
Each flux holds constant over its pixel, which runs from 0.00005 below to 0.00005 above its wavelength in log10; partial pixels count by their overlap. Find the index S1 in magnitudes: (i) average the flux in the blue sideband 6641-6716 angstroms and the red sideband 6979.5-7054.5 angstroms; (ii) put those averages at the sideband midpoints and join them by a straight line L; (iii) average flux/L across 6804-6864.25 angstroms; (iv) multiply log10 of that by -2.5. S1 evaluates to 0.120 mag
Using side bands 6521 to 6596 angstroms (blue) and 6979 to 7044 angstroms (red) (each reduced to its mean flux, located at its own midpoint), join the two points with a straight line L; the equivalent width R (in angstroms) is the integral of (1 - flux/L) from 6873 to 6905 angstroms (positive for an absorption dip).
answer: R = 4.1 angstroms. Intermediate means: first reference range 135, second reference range 132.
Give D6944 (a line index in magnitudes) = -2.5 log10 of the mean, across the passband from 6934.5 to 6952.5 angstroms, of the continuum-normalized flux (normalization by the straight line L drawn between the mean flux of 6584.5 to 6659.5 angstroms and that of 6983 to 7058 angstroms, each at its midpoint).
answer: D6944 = 0.02 mag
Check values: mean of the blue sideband 134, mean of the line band 131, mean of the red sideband 134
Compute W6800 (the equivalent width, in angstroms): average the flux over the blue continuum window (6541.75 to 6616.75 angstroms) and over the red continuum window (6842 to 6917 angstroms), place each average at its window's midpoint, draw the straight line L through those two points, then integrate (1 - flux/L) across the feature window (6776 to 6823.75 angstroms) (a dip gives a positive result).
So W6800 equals 1.4 angstroms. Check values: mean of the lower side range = 134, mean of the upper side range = 117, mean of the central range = 118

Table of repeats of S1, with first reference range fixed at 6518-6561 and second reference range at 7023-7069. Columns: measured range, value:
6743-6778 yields 0.14 mag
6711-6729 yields 0.14 mag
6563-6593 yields 0.01 mag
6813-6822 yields 0.17 mag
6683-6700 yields 0.09 mag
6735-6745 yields 0.12 mag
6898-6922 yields 0.14 mag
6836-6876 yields 0.17 mag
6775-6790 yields 0.14 mag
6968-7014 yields 0.04 mag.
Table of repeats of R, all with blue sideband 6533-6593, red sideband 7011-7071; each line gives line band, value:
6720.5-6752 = 3.2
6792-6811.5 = 2.5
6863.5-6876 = 1.9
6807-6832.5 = 3.2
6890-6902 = 1.6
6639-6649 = 0.0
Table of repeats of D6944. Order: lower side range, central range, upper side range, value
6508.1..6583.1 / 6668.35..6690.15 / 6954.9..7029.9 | 0.054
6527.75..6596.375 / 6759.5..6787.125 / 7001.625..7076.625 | 0.123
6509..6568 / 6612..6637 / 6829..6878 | -0.027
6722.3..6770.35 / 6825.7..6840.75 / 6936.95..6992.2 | 0.062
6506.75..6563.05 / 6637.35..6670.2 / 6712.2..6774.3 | -0.036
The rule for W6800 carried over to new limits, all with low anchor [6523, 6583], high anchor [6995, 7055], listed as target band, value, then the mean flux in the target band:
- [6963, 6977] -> 0.4 angstroms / 131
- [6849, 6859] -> 1.5 angstroms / 114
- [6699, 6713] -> 0.9 angstroms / 126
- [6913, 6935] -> 1.9 angstroms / 123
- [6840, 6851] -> 1.4 angstroms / 118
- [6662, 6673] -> 0.4 angstroms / 130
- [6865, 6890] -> 3.6 angstroms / 115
